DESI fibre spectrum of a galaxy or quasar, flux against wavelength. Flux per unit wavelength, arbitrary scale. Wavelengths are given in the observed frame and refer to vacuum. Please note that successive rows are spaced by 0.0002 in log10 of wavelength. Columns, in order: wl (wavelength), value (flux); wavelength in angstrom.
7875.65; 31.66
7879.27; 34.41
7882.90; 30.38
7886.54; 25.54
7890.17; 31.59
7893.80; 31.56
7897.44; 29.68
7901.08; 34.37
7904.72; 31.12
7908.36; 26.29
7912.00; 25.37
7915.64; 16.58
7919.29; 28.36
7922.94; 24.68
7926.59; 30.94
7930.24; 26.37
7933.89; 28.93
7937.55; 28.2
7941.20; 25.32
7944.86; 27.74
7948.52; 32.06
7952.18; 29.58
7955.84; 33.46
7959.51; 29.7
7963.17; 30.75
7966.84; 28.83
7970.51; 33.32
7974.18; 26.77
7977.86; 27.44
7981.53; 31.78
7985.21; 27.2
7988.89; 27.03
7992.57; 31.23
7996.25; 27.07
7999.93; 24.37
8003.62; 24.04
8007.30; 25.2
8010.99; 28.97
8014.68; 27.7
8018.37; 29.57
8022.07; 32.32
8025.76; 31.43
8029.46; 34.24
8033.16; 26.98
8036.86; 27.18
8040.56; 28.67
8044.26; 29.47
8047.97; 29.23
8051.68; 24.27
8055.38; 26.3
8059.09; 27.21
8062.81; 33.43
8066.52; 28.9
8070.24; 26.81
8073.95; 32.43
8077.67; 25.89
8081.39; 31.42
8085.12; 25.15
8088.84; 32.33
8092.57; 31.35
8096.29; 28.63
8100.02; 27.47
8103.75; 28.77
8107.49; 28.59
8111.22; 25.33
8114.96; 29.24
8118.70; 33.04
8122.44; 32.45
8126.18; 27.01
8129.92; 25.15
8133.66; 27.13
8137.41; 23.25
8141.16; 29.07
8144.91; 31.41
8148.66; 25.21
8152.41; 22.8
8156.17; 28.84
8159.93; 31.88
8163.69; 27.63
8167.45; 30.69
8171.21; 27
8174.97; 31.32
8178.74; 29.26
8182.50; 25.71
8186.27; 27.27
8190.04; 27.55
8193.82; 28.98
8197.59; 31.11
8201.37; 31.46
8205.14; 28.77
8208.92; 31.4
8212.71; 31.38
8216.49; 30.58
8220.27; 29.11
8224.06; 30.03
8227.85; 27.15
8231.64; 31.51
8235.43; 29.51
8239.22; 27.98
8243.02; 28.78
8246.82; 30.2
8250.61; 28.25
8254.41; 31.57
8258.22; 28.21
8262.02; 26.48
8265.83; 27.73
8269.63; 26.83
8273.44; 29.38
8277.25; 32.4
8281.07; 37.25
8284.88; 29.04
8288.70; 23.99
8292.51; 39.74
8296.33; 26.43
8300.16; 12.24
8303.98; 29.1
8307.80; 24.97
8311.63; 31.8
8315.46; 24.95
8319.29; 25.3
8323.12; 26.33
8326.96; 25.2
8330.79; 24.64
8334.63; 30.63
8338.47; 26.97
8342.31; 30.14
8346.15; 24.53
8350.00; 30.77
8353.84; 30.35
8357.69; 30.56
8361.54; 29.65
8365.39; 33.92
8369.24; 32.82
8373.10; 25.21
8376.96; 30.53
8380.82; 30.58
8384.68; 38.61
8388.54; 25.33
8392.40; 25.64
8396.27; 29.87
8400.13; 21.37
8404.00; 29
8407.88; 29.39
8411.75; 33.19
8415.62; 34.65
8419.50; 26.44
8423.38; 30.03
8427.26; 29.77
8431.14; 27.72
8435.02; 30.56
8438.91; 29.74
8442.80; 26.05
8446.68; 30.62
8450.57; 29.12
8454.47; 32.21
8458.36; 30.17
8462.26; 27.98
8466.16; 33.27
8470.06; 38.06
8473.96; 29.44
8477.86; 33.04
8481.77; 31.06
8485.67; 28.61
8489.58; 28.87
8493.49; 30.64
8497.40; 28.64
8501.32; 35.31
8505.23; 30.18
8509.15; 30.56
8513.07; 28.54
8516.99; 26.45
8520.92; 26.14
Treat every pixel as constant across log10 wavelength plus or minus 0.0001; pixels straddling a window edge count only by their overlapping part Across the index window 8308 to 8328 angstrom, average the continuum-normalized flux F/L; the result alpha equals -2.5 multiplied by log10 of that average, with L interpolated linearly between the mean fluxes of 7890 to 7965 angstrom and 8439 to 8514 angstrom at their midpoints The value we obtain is 0.13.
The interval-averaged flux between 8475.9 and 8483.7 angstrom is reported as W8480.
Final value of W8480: 32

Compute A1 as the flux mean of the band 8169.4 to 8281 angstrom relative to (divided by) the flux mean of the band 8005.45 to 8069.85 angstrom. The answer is 1.0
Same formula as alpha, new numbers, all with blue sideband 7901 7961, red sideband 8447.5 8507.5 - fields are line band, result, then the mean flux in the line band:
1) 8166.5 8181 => 0.00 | 29.4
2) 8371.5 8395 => 0.04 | 29.4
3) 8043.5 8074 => 0.01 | 28.4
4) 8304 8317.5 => 0.10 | 27.5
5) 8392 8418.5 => 0.06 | 29.1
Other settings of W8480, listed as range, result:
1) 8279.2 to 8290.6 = 30.1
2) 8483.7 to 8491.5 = 28.8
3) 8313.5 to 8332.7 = 25.3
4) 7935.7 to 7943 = 26.8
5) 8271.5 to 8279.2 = 30.9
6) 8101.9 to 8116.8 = 28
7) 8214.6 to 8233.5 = 29.7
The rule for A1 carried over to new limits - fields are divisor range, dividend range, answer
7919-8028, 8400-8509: 1.06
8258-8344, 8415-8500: 1.09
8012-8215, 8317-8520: 1.03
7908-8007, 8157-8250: 1.05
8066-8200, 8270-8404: 1.00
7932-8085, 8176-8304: 1.01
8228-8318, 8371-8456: 1.03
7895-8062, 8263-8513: 1.03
